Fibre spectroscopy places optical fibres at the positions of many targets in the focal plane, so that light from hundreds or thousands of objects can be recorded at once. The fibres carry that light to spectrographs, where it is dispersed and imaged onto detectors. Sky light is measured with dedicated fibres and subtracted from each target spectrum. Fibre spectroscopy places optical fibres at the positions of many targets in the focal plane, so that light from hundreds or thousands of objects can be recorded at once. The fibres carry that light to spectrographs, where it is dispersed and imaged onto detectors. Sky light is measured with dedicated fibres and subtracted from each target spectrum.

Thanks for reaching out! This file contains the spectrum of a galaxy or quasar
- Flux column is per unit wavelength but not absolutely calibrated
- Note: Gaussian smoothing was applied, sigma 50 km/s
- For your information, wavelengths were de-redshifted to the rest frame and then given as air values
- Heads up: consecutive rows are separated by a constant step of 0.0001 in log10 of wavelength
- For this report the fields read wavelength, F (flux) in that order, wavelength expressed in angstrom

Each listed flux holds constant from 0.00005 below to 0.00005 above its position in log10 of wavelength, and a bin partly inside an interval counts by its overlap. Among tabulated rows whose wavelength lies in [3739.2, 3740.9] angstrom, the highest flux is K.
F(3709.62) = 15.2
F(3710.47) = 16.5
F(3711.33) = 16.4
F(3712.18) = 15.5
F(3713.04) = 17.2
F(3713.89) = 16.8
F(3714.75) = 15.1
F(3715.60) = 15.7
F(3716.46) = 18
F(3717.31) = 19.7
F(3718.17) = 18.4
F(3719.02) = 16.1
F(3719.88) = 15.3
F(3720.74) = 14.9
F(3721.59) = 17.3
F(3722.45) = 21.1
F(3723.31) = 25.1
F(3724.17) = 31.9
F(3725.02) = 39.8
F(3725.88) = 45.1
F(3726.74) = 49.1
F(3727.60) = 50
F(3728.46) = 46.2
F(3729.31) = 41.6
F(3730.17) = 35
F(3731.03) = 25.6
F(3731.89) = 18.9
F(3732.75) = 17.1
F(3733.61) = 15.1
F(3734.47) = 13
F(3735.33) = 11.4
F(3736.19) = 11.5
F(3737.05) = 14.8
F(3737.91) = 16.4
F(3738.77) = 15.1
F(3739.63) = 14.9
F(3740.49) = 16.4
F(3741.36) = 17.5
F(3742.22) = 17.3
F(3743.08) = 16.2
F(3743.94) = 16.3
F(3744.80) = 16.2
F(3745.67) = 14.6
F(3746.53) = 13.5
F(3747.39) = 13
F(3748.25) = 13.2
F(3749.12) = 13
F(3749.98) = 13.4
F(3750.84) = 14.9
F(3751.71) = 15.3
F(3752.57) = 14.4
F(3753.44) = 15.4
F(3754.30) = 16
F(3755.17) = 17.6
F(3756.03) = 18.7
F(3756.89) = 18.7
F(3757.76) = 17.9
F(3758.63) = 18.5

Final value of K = 16.4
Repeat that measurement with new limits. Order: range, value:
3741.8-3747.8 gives 17.3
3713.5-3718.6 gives 19.7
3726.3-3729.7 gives 50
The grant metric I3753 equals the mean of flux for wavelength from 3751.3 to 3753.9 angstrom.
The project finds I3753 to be 15.1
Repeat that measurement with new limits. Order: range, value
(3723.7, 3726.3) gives 38.8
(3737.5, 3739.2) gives 15.8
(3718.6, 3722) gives 15.9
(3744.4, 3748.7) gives 14.1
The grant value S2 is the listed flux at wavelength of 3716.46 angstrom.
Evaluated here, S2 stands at 18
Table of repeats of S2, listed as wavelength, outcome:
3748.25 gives 13.2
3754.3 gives 16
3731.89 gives 18.9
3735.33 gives 11.4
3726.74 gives 49.1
